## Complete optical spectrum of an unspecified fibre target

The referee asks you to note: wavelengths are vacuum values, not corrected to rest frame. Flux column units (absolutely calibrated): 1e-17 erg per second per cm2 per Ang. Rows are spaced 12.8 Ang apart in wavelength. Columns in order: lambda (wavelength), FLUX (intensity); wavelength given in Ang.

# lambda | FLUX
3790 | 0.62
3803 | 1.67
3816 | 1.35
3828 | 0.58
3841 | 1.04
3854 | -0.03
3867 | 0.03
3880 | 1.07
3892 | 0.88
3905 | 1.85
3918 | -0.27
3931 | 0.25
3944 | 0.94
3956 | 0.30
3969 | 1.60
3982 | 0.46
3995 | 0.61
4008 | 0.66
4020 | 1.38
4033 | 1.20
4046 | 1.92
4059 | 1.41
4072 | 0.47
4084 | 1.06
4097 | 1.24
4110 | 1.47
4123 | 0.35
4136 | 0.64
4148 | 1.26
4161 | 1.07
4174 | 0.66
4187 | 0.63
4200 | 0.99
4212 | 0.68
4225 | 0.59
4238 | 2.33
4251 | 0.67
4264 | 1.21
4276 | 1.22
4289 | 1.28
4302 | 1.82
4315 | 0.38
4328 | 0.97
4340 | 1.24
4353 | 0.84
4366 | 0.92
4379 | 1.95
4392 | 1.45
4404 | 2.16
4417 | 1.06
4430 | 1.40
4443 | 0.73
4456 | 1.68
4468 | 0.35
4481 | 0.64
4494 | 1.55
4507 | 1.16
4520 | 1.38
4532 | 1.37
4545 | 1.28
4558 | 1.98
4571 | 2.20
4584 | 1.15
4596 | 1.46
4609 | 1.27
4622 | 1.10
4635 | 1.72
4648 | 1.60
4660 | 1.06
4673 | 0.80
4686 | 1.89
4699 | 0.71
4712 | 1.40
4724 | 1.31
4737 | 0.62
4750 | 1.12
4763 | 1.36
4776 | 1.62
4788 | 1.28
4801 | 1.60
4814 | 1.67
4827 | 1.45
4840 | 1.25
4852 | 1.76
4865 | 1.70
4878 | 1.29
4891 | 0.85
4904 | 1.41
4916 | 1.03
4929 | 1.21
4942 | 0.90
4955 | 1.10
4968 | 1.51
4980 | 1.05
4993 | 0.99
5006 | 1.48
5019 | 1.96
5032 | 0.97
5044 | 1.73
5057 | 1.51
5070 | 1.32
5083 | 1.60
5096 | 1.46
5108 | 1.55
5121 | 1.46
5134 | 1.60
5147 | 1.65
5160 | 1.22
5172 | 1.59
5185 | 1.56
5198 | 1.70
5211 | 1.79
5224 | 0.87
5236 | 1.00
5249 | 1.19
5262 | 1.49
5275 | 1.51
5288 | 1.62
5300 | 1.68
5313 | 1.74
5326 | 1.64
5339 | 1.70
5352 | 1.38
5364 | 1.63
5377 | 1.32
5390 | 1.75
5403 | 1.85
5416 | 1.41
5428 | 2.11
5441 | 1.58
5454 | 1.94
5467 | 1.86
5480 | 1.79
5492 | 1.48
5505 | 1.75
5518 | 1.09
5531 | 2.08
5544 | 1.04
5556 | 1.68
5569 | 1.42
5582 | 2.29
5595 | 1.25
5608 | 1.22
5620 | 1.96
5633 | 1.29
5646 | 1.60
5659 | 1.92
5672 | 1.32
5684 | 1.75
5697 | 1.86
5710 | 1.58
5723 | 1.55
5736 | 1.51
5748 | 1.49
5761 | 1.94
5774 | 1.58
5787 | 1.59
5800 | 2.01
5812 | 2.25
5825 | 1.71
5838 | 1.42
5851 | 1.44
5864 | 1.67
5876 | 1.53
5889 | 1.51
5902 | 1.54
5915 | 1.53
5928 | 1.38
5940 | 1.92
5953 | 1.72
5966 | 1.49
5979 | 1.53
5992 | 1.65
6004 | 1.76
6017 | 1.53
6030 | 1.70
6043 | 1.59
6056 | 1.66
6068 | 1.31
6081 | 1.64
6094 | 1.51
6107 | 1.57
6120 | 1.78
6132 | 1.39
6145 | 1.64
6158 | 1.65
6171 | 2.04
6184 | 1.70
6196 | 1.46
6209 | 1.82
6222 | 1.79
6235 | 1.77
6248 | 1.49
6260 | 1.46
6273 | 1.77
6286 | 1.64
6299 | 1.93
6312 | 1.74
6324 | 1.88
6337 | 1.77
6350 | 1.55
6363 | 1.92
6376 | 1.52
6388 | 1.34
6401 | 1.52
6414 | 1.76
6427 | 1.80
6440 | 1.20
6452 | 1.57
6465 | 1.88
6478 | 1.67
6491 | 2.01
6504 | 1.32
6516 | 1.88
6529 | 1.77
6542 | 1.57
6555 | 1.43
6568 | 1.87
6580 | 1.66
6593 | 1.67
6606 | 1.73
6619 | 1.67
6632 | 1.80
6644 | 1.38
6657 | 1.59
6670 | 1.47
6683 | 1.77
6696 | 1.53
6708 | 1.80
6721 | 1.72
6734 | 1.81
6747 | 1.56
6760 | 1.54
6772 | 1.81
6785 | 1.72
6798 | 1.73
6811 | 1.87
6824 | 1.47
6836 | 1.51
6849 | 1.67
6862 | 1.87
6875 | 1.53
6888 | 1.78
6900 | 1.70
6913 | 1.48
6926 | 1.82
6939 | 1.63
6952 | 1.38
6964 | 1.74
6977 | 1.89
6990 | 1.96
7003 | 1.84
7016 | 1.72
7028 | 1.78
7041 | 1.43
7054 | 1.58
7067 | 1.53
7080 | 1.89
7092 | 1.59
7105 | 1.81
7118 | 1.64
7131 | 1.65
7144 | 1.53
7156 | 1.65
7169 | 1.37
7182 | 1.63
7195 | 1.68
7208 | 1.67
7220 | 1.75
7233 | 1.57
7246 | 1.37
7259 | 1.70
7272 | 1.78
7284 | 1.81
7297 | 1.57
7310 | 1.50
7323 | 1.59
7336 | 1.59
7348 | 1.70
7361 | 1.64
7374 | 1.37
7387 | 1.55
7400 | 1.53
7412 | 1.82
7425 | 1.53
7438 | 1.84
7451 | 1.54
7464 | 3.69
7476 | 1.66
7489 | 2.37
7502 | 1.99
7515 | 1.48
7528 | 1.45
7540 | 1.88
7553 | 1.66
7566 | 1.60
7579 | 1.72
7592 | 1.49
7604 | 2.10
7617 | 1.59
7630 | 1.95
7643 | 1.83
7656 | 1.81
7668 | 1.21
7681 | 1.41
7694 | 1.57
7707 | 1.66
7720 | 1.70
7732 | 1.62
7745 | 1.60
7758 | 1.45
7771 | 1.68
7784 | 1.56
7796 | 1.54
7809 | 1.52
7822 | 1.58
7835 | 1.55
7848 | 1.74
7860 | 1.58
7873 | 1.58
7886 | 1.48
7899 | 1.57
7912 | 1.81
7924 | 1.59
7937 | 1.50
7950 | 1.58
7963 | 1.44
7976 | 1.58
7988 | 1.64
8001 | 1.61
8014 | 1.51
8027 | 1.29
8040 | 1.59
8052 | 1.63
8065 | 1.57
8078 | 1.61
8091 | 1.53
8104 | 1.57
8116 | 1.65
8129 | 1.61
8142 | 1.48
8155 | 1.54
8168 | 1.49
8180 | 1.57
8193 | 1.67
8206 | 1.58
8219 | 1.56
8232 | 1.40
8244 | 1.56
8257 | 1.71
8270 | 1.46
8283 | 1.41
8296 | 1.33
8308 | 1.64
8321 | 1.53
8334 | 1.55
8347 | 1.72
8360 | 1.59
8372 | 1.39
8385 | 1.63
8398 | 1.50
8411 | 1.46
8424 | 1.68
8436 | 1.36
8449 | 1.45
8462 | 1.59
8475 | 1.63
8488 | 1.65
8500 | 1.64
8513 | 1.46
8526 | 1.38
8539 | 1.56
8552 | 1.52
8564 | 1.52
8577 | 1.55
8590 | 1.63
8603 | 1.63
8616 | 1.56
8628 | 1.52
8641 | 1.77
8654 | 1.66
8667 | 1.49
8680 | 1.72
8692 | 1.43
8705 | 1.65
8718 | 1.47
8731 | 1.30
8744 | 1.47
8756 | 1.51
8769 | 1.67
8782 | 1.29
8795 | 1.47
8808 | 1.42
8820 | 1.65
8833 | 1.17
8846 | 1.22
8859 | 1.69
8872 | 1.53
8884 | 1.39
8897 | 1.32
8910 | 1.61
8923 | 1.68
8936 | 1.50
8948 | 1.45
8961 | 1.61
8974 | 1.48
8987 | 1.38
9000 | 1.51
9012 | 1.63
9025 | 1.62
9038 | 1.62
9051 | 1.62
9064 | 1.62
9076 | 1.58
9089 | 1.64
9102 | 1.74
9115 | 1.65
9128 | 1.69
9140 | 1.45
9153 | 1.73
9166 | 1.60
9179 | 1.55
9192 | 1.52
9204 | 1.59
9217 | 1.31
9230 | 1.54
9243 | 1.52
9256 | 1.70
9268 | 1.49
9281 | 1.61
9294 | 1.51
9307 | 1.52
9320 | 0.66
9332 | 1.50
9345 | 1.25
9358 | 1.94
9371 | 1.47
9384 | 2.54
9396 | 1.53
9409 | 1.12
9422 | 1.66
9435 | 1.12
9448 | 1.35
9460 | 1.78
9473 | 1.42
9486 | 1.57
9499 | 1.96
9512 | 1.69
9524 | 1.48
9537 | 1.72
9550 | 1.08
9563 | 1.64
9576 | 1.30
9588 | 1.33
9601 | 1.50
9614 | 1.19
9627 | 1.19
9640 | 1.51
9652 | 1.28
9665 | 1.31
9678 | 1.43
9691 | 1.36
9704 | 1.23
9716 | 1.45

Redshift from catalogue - 0.14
